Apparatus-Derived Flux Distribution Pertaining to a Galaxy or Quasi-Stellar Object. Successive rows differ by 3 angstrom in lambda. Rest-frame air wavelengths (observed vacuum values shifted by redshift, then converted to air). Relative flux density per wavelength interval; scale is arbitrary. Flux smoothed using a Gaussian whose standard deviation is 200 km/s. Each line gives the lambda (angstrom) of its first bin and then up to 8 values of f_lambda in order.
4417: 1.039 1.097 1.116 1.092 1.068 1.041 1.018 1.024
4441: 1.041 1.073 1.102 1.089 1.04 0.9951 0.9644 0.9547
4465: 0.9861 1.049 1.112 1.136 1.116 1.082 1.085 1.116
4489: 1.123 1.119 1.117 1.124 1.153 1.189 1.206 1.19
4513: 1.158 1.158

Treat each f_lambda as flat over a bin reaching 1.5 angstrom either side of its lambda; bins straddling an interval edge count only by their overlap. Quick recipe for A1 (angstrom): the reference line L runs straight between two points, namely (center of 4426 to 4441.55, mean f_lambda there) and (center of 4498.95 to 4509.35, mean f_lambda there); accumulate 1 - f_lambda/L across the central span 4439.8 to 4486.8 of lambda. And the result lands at 1.8 angstrom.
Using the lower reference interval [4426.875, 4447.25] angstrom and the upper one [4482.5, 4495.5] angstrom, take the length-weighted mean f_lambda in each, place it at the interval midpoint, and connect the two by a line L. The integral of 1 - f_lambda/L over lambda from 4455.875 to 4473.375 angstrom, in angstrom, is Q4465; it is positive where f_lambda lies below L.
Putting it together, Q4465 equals 1.1 angstrom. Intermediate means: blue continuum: 1.05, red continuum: 1.11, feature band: 1.02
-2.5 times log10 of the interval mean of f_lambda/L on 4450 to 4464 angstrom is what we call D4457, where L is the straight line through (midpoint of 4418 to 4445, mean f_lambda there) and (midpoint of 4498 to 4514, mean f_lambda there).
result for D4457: 0.11 mag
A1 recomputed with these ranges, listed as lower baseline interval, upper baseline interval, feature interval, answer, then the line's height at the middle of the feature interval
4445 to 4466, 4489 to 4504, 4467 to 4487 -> -0.4 angstrom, 1.08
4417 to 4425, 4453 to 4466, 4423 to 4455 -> -0.6 angstrom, 1.04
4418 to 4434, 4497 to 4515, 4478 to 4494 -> 0.6 angstrom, 1.15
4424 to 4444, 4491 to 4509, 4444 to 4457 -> 0.2 angstrom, 1.08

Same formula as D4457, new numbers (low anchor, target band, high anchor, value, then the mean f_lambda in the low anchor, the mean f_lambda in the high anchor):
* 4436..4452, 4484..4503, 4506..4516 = 0.02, 1.06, 1.18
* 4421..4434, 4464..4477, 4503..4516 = 0.05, 1.08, 1.18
